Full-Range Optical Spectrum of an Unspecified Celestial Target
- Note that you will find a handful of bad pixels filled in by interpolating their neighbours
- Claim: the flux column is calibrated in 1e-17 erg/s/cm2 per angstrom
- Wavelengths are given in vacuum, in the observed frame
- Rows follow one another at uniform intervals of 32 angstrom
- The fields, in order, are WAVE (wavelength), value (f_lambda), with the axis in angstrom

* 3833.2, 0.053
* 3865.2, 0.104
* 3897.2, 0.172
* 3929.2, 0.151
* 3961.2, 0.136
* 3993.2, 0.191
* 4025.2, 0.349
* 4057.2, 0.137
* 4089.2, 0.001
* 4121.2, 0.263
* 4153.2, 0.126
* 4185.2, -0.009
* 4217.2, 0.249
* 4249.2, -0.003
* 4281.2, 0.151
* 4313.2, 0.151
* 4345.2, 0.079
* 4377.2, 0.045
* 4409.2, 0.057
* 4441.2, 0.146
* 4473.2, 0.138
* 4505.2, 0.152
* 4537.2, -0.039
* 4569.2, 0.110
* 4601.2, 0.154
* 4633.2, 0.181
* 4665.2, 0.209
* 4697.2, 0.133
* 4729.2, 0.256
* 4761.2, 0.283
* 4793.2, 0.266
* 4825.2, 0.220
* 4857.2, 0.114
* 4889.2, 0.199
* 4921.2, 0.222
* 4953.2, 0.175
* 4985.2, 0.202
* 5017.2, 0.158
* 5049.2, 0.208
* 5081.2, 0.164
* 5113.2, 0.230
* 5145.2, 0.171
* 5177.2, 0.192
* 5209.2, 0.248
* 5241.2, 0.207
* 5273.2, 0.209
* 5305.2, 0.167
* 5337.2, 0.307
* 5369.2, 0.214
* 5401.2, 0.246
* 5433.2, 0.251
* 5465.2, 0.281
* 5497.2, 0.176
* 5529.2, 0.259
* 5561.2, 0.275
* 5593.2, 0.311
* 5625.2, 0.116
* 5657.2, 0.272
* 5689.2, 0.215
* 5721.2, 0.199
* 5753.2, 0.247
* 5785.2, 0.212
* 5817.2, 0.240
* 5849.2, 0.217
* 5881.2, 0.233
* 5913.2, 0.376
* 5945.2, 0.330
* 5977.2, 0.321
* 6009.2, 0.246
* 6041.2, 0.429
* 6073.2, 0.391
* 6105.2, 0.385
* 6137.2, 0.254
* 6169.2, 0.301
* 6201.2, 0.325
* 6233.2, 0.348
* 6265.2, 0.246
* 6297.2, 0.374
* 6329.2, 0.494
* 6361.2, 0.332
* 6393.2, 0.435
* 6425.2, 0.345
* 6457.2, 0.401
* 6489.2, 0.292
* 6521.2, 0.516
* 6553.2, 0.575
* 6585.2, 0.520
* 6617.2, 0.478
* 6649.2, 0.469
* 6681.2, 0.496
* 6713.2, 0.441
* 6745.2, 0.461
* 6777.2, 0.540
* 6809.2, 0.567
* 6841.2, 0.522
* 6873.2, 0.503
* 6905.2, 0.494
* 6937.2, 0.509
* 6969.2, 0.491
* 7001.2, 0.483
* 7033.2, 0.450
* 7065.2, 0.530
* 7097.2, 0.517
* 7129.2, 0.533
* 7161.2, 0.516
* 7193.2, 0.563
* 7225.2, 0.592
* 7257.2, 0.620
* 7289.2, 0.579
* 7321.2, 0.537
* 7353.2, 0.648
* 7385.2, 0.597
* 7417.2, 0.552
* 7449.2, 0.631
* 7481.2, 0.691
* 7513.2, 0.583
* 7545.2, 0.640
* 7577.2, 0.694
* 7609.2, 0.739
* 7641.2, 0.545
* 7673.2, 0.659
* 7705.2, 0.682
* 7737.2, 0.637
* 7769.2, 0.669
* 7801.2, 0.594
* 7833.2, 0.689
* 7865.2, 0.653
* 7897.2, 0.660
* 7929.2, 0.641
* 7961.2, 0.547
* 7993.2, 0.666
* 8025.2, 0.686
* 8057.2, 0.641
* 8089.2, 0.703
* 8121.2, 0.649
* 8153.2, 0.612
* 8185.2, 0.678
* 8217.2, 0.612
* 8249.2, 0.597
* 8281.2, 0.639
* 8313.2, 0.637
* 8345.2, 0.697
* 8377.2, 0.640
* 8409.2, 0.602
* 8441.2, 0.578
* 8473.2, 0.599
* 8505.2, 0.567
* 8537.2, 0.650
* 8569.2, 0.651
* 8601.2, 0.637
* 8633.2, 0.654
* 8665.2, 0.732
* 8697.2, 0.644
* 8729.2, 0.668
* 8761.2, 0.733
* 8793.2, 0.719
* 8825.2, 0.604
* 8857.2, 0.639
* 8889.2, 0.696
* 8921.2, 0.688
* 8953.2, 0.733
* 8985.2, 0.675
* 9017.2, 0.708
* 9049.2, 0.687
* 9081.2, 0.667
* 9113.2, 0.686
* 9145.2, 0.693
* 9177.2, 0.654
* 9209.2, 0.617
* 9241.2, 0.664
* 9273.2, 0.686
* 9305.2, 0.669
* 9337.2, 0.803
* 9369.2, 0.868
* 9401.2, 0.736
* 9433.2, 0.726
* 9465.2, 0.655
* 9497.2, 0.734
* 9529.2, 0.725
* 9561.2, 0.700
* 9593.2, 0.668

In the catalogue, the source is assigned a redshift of 0.634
